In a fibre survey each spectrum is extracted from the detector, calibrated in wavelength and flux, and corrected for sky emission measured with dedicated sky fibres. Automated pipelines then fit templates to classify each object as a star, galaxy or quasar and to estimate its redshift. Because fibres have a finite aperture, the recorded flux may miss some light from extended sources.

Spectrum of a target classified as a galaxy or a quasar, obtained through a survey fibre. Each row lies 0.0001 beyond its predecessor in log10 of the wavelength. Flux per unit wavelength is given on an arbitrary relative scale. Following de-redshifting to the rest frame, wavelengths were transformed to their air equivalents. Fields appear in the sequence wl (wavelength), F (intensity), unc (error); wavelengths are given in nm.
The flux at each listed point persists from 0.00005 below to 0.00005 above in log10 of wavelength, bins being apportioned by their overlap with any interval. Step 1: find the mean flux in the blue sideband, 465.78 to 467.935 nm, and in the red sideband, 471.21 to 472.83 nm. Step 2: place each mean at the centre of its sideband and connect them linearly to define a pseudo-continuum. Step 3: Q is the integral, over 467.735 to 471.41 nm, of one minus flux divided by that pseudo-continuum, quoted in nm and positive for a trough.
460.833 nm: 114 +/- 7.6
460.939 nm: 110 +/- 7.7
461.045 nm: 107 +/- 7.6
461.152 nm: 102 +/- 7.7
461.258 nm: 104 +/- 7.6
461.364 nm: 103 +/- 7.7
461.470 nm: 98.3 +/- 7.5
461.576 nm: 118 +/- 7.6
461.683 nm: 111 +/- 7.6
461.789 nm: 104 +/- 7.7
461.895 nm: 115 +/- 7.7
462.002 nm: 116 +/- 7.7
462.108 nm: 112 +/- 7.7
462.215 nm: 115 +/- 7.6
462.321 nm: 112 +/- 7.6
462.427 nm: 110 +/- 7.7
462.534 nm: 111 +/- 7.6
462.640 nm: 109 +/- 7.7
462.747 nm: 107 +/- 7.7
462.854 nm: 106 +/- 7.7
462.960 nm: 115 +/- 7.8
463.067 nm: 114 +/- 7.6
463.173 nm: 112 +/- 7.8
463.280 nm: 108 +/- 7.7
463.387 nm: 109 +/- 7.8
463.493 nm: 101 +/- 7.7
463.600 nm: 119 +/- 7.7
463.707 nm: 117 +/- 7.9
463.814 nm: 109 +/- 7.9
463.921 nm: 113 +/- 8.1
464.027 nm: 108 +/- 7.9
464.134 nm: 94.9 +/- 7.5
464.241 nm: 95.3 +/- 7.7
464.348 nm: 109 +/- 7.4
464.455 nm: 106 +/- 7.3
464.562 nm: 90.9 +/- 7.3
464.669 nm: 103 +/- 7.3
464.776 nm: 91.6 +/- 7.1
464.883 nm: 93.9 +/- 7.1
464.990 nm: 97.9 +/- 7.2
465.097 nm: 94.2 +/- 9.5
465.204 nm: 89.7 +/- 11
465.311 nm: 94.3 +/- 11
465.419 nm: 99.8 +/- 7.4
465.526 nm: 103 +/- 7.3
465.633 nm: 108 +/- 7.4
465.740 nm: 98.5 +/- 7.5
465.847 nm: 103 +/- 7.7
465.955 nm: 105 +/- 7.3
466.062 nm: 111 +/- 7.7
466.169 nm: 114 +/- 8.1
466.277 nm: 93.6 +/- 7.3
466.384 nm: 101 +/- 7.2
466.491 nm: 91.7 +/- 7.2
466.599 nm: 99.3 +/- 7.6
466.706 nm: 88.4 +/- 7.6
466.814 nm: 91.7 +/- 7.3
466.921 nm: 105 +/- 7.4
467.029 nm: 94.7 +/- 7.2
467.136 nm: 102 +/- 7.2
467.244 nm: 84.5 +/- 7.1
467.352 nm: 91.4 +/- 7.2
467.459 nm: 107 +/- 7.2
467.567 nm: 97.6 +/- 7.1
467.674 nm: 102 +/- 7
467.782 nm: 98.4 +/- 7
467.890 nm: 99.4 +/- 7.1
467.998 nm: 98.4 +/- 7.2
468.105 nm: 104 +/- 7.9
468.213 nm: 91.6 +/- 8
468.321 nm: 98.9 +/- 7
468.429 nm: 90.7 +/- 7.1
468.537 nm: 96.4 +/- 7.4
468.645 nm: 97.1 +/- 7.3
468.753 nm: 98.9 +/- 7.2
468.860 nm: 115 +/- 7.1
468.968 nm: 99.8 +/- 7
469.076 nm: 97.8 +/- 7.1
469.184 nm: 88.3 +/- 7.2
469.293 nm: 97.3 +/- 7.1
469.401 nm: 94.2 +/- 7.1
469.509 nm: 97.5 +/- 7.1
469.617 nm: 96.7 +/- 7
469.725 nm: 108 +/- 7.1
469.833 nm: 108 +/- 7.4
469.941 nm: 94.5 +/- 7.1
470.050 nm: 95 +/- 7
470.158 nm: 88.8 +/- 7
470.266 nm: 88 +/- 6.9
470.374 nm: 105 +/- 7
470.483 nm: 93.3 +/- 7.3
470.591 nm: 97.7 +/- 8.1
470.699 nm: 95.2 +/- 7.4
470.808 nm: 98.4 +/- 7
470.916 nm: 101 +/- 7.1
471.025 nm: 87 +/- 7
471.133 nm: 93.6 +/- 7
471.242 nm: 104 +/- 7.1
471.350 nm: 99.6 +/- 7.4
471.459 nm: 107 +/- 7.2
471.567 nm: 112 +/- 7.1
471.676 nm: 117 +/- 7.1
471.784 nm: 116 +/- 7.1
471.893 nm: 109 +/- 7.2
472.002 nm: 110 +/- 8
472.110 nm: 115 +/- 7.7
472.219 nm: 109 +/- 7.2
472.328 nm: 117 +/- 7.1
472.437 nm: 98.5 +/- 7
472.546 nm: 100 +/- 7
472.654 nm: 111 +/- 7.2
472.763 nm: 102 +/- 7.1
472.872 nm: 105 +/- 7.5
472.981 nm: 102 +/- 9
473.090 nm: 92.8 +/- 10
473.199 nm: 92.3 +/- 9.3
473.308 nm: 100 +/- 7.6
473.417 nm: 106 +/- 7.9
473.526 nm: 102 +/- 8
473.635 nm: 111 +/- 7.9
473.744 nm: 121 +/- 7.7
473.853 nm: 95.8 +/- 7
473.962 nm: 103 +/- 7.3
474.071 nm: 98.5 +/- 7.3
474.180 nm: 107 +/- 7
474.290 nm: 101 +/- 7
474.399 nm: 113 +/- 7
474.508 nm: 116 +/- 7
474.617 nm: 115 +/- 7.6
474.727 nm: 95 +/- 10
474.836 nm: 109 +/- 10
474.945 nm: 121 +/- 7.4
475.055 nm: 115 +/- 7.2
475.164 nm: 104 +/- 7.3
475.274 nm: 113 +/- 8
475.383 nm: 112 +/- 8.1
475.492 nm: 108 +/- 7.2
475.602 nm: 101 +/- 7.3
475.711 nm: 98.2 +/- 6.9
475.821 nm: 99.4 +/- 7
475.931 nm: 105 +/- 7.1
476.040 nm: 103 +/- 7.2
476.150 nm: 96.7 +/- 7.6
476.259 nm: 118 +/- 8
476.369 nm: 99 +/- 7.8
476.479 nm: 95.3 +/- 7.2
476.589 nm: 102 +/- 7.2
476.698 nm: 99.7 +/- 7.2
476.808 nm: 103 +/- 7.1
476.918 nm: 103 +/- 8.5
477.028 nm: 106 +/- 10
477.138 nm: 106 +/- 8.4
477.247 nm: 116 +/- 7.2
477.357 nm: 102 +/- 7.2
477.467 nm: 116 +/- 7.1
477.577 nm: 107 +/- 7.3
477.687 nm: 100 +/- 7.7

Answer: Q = 0.23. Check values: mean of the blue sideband 99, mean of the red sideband 109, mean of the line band 97.6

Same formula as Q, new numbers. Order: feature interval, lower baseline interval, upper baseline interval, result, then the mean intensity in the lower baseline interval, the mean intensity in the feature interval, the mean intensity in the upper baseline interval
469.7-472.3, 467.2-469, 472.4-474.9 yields -0.02 nm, 98.4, 102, 104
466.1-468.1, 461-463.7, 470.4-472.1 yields 0.15 nm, 110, 98.1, 103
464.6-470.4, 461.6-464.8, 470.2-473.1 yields 0.42 nm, 108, 98.2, 103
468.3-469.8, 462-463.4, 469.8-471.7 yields 0.04 nm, 111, 98.5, 98.8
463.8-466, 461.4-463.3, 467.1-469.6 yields 0.10 nm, 111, 100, 97.7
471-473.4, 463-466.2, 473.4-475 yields 0.05 nm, 104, 105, 108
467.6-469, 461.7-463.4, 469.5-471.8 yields 0.05 nm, 111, 99.3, 100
